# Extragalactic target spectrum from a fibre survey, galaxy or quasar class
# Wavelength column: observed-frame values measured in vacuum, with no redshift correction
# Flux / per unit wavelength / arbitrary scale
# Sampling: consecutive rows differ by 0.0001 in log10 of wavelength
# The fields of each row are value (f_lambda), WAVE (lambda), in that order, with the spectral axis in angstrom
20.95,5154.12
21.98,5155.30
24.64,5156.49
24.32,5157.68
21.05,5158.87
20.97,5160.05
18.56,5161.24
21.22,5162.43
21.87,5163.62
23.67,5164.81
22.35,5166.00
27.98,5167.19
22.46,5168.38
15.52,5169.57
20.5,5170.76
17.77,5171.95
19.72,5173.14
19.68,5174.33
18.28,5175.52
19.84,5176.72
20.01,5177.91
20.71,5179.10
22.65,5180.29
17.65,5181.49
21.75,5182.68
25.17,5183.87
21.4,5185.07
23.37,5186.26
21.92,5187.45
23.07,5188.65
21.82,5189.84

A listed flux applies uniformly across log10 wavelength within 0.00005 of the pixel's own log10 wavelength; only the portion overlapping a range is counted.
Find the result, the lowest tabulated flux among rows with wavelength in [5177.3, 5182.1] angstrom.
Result 17.65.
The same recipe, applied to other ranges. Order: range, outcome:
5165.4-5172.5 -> 15.52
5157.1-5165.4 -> 18.56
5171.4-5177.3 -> 17.77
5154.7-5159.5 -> 21.05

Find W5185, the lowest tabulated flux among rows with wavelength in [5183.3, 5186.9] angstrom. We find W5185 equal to 21.4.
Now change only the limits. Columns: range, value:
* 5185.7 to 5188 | 21.92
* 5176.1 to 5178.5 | 19.84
